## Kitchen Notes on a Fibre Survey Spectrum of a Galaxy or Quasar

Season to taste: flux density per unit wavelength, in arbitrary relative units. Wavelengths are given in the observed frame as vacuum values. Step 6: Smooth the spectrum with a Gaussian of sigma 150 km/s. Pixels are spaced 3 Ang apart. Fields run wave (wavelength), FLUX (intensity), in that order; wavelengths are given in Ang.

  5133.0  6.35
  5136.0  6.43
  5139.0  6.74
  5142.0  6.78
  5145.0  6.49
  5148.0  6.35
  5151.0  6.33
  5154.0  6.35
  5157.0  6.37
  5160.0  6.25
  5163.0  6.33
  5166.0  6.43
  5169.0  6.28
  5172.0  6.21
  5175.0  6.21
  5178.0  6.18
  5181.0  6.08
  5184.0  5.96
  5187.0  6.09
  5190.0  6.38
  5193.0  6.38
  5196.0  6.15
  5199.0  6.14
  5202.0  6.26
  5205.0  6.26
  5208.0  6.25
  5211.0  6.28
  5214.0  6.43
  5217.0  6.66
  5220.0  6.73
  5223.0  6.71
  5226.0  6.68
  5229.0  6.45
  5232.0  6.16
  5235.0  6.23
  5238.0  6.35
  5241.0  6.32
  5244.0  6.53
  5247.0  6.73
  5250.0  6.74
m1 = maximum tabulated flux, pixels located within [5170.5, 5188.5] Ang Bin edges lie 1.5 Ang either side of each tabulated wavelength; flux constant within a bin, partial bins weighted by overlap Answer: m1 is 6.21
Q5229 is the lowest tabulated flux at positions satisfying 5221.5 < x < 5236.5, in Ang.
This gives 6.16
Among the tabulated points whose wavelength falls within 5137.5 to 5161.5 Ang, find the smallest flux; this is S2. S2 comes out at 6.25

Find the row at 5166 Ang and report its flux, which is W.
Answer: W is 6.43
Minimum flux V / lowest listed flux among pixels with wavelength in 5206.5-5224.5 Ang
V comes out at 6.25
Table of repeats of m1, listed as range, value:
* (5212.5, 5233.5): 6.73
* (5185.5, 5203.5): 6.38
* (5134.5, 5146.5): 6.78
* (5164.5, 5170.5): 6.43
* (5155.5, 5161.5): 6.37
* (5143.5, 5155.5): 6.49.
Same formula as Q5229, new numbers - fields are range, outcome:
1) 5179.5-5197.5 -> 5.96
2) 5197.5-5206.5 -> 6.14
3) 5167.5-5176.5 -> 6.21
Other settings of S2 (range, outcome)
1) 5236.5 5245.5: 6.32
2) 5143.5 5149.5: 6.35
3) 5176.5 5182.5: 6.08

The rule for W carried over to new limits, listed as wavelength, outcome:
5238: 6.35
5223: 6.71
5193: 6.38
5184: 5.96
